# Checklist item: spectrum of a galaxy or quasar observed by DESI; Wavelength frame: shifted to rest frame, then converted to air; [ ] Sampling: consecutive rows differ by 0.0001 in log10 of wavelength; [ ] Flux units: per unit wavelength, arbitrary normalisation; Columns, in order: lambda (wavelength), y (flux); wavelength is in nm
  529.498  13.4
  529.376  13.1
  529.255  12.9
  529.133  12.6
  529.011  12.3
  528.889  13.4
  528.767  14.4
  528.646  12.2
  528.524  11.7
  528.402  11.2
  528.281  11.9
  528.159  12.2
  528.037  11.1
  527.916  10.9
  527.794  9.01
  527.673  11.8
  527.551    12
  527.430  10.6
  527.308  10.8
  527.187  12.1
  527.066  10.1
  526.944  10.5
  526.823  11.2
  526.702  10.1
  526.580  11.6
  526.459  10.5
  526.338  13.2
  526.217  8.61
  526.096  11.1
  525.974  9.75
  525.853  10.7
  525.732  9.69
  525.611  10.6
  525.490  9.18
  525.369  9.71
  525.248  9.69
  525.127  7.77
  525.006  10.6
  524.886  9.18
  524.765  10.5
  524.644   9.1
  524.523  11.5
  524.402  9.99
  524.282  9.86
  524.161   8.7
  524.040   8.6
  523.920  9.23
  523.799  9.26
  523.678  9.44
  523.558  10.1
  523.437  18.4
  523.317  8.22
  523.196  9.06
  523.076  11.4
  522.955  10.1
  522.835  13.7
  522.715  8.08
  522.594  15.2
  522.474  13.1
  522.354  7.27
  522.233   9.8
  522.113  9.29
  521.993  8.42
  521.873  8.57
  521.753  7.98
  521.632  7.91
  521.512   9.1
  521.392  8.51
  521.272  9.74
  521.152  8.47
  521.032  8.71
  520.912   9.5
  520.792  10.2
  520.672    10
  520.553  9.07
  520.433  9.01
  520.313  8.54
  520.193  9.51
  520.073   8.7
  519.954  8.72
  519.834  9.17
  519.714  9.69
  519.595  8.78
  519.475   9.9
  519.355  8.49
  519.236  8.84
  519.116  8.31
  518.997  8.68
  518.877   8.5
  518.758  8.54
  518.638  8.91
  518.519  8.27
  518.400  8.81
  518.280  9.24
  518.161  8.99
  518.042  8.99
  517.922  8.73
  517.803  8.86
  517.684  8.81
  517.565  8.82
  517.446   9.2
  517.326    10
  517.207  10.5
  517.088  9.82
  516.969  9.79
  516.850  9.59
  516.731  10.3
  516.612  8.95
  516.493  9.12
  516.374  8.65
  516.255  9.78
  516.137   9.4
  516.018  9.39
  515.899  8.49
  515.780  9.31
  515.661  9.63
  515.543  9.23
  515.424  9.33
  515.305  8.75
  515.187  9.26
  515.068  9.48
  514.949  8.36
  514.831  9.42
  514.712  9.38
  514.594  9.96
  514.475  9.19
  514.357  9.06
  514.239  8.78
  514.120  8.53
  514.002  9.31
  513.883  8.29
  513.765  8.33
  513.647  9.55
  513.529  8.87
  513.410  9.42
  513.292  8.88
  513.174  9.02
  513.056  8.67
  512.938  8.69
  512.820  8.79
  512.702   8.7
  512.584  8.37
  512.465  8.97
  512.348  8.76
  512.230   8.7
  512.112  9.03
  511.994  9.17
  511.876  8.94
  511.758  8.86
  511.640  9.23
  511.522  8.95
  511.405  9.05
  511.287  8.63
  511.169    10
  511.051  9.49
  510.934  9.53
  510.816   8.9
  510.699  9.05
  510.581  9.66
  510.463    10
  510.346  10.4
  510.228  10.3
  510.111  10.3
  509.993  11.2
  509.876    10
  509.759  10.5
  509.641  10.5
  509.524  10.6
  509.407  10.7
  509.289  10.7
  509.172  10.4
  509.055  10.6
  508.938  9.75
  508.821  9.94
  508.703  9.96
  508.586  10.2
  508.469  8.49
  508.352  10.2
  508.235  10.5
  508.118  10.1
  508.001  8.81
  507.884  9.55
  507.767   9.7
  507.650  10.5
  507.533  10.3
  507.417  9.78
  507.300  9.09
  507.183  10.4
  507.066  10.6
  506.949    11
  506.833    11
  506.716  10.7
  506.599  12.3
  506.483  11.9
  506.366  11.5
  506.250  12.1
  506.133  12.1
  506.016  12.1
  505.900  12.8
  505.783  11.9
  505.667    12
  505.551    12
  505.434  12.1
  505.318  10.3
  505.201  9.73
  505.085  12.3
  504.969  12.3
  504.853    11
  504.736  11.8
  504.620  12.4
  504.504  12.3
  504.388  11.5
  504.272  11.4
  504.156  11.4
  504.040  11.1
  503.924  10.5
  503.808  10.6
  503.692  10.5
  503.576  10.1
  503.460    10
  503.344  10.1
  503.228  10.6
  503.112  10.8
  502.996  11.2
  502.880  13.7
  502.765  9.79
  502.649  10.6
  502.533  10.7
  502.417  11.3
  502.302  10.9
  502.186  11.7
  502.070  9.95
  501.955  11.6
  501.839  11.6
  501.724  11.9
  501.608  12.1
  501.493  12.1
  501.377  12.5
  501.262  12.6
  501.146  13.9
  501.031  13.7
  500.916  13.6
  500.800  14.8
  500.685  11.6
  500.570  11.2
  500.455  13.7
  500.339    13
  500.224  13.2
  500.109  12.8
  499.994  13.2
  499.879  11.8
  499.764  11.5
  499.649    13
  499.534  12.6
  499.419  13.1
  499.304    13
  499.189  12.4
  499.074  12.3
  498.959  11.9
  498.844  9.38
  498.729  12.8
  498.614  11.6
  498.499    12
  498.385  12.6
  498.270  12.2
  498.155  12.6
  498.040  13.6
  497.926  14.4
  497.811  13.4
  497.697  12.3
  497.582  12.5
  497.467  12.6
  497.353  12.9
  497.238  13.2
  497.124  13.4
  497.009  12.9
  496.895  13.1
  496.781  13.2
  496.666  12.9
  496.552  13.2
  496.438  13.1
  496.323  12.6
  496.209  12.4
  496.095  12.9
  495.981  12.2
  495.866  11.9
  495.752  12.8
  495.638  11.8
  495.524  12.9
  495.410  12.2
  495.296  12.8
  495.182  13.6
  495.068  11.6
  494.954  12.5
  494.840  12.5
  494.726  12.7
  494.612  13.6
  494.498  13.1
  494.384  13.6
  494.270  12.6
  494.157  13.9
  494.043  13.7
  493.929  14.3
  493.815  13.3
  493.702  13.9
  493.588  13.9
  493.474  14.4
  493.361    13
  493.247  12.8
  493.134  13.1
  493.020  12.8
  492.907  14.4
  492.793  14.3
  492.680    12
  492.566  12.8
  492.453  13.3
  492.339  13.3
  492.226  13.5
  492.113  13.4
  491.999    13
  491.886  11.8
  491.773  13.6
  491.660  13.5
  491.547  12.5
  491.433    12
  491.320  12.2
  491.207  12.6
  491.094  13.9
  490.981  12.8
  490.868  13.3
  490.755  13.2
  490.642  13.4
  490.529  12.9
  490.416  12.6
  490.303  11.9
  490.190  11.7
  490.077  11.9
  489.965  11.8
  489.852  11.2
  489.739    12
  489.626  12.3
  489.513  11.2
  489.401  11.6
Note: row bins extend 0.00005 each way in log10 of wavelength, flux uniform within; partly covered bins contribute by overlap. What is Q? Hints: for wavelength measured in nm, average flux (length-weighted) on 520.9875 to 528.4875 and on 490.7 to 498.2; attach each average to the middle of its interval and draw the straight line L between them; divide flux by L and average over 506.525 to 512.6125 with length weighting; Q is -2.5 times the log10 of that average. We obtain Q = 0.18 mag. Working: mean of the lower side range 13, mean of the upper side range 10.2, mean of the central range 9.86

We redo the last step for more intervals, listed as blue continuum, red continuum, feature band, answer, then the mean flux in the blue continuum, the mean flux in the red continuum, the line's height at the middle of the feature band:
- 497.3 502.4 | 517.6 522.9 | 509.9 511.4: 0.10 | 12.4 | 9.22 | 10.7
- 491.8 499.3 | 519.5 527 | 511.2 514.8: 0.22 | 12.9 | 9.87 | 11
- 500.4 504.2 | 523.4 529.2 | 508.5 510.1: 0.10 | 11.6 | 10.8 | 11.4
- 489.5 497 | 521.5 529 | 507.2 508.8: 0.20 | 12.9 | 10.5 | 11.8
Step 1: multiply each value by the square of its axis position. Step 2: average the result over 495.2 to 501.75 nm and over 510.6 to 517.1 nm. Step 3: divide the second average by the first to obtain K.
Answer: 0.76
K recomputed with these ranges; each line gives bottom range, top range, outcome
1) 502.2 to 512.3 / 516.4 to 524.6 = 0.95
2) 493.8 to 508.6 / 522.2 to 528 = 0.96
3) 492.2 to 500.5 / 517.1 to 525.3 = 0.81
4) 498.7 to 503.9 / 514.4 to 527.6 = 0.88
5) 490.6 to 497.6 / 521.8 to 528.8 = 0.92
